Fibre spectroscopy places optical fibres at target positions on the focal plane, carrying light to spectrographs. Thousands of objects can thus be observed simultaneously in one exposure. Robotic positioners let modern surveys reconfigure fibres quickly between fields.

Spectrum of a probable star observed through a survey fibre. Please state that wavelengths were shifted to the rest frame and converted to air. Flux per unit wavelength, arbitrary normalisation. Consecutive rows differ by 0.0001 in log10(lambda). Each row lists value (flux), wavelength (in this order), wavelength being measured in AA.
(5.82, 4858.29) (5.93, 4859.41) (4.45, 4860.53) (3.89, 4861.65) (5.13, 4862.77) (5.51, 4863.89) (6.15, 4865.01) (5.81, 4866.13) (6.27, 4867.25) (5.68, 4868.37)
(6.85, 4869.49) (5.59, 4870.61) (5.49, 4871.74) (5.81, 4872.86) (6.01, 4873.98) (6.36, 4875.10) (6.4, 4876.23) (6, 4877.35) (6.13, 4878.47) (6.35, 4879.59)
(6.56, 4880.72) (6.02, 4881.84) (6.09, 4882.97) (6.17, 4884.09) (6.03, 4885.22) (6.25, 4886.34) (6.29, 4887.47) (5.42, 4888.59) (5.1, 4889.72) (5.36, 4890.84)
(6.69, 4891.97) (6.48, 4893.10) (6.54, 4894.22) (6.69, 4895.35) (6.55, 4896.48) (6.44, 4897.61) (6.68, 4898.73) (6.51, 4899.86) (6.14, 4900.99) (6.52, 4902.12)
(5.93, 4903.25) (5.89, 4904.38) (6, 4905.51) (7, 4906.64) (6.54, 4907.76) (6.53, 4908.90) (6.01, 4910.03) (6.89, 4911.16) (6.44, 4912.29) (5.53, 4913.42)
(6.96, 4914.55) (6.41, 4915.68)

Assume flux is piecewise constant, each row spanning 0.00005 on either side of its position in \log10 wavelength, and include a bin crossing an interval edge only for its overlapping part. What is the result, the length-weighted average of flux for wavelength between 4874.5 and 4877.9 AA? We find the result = 6.25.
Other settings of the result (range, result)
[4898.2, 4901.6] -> 6.43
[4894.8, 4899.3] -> 6.59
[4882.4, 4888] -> 6.16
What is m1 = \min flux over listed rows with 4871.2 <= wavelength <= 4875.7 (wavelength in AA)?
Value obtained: 5.49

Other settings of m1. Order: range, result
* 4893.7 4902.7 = 6.14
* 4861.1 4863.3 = 3.89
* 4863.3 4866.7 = 5.51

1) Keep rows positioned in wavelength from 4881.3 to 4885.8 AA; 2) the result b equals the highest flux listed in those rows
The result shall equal 6.17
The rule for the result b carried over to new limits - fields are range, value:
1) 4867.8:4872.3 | 6.85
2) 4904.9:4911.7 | 7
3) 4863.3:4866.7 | 6.15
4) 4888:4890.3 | 5.42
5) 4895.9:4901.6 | 6.68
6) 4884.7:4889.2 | 6.29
